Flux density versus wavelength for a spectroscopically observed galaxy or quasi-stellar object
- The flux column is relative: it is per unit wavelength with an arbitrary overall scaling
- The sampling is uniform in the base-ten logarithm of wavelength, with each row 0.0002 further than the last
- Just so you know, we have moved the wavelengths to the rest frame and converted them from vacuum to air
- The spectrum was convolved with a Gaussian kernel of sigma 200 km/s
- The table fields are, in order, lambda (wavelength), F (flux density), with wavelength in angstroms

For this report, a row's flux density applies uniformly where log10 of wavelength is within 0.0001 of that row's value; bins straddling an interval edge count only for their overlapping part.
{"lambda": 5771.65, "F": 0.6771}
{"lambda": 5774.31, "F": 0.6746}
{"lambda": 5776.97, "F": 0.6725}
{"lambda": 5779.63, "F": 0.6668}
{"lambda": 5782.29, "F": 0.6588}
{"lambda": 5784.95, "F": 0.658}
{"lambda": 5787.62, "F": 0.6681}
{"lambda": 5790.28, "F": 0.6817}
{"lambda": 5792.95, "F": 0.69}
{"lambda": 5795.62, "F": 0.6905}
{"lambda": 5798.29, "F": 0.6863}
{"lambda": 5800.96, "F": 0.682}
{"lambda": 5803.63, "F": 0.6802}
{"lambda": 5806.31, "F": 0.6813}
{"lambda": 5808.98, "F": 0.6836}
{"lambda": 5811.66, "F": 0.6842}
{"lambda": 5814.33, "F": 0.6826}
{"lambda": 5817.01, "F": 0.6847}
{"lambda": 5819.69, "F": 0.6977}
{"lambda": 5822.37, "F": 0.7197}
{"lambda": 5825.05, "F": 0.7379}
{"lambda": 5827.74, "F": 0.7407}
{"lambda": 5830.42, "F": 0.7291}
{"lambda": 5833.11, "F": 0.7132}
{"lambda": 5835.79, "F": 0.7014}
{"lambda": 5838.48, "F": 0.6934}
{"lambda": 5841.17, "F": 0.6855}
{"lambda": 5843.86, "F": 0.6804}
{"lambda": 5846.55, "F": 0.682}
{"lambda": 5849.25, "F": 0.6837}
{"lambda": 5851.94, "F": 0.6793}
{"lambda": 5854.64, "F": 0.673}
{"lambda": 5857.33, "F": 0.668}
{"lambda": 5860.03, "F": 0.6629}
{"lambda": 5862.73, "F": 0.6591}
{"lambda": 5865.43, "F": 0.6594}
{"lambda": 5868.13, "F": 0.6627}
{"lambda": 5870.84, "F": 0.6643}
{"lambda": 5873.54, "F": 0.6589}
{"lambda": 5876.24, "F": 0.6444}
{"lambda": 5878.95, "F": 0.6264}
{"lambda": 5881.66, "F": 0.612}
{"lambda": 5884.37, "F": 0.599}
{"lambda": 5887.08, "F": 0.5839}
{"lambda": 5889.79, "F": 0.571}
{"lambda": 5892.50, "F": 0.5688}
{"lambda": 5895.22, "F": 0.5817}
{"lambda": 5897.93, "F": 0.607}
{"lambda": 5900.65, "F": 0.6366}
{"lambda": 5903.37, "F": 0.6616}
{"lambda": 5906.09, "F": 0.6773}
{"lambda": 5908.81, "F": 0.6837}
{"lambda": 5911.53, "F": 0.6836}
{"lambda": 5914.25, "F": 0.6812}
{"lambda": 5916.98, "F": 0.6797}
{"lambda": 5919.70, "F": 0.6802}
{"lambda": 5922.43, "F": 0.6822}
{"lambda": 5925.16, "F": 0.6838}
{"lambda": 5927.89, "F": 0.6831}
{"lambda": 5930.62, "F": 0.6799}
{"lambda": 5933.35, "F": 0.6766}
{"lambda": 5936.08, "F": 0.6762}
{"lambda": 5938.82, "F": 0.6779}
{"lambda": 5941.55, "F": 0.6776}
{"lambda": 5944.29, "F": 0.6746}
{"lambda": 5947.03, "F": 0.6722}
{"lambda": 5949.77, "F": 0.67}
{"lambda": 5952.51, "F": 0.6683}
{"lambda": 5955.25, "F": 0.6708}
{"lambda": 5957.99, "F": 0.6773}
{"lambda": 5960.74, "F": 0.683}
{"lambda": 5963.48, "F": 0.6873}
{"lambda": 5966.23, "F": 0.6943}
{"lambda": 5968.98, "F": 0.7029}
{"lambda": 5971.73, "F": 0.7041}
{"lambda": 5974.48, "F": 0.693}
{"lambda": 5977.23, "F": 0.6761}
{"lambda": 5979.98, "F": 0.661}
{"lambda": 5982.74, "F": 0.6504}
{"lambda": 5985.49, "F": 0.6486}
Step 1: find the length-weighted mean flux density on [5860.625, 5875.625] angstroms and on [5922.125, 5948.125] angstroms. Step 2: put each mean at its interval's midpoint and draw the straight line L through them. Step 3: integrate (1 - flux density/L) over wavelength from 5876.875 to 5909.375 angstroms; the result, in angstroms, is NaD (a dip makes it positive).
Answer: 2.5 angstroms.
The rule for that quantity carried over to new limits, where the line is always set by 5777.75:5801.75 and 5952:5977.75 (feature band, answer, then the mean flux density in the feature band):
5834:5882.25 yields 0.9 angstroms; 0.668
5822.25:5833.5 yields -0.9 angstroms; 0.73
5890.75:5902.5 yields 1.4 angstroms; 0.6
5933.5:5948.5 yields 0.2 angstroms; 0.676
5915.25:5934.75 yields 0.1 angstroms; 0.681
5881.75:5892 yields 1.4 angstroms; 0.587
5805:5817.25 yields -0.1 angstroms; 0.683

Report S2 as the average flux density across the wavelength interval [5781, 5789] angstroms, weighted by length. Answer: 0.662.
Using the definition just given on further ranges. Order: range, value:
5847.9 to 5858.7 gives 0.676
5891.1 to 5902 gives 0.598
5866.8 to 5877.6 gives 0.658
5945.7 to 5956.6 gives 0.67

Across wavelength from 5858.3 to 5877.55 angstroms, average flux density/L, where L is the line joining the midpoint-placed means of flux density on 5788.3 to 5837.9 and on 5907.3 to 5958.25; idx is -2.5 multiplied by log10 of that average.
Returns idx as 0.05 mag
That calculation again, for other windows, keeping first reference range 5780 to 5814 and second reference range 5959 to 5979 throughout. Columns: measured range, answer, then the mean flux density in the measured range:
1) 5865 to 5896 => 0.11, 0.619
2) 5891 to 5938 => 0.04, 0.66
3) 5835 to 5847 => -0.01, 0.688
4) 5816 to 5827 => -0.05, 0.712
